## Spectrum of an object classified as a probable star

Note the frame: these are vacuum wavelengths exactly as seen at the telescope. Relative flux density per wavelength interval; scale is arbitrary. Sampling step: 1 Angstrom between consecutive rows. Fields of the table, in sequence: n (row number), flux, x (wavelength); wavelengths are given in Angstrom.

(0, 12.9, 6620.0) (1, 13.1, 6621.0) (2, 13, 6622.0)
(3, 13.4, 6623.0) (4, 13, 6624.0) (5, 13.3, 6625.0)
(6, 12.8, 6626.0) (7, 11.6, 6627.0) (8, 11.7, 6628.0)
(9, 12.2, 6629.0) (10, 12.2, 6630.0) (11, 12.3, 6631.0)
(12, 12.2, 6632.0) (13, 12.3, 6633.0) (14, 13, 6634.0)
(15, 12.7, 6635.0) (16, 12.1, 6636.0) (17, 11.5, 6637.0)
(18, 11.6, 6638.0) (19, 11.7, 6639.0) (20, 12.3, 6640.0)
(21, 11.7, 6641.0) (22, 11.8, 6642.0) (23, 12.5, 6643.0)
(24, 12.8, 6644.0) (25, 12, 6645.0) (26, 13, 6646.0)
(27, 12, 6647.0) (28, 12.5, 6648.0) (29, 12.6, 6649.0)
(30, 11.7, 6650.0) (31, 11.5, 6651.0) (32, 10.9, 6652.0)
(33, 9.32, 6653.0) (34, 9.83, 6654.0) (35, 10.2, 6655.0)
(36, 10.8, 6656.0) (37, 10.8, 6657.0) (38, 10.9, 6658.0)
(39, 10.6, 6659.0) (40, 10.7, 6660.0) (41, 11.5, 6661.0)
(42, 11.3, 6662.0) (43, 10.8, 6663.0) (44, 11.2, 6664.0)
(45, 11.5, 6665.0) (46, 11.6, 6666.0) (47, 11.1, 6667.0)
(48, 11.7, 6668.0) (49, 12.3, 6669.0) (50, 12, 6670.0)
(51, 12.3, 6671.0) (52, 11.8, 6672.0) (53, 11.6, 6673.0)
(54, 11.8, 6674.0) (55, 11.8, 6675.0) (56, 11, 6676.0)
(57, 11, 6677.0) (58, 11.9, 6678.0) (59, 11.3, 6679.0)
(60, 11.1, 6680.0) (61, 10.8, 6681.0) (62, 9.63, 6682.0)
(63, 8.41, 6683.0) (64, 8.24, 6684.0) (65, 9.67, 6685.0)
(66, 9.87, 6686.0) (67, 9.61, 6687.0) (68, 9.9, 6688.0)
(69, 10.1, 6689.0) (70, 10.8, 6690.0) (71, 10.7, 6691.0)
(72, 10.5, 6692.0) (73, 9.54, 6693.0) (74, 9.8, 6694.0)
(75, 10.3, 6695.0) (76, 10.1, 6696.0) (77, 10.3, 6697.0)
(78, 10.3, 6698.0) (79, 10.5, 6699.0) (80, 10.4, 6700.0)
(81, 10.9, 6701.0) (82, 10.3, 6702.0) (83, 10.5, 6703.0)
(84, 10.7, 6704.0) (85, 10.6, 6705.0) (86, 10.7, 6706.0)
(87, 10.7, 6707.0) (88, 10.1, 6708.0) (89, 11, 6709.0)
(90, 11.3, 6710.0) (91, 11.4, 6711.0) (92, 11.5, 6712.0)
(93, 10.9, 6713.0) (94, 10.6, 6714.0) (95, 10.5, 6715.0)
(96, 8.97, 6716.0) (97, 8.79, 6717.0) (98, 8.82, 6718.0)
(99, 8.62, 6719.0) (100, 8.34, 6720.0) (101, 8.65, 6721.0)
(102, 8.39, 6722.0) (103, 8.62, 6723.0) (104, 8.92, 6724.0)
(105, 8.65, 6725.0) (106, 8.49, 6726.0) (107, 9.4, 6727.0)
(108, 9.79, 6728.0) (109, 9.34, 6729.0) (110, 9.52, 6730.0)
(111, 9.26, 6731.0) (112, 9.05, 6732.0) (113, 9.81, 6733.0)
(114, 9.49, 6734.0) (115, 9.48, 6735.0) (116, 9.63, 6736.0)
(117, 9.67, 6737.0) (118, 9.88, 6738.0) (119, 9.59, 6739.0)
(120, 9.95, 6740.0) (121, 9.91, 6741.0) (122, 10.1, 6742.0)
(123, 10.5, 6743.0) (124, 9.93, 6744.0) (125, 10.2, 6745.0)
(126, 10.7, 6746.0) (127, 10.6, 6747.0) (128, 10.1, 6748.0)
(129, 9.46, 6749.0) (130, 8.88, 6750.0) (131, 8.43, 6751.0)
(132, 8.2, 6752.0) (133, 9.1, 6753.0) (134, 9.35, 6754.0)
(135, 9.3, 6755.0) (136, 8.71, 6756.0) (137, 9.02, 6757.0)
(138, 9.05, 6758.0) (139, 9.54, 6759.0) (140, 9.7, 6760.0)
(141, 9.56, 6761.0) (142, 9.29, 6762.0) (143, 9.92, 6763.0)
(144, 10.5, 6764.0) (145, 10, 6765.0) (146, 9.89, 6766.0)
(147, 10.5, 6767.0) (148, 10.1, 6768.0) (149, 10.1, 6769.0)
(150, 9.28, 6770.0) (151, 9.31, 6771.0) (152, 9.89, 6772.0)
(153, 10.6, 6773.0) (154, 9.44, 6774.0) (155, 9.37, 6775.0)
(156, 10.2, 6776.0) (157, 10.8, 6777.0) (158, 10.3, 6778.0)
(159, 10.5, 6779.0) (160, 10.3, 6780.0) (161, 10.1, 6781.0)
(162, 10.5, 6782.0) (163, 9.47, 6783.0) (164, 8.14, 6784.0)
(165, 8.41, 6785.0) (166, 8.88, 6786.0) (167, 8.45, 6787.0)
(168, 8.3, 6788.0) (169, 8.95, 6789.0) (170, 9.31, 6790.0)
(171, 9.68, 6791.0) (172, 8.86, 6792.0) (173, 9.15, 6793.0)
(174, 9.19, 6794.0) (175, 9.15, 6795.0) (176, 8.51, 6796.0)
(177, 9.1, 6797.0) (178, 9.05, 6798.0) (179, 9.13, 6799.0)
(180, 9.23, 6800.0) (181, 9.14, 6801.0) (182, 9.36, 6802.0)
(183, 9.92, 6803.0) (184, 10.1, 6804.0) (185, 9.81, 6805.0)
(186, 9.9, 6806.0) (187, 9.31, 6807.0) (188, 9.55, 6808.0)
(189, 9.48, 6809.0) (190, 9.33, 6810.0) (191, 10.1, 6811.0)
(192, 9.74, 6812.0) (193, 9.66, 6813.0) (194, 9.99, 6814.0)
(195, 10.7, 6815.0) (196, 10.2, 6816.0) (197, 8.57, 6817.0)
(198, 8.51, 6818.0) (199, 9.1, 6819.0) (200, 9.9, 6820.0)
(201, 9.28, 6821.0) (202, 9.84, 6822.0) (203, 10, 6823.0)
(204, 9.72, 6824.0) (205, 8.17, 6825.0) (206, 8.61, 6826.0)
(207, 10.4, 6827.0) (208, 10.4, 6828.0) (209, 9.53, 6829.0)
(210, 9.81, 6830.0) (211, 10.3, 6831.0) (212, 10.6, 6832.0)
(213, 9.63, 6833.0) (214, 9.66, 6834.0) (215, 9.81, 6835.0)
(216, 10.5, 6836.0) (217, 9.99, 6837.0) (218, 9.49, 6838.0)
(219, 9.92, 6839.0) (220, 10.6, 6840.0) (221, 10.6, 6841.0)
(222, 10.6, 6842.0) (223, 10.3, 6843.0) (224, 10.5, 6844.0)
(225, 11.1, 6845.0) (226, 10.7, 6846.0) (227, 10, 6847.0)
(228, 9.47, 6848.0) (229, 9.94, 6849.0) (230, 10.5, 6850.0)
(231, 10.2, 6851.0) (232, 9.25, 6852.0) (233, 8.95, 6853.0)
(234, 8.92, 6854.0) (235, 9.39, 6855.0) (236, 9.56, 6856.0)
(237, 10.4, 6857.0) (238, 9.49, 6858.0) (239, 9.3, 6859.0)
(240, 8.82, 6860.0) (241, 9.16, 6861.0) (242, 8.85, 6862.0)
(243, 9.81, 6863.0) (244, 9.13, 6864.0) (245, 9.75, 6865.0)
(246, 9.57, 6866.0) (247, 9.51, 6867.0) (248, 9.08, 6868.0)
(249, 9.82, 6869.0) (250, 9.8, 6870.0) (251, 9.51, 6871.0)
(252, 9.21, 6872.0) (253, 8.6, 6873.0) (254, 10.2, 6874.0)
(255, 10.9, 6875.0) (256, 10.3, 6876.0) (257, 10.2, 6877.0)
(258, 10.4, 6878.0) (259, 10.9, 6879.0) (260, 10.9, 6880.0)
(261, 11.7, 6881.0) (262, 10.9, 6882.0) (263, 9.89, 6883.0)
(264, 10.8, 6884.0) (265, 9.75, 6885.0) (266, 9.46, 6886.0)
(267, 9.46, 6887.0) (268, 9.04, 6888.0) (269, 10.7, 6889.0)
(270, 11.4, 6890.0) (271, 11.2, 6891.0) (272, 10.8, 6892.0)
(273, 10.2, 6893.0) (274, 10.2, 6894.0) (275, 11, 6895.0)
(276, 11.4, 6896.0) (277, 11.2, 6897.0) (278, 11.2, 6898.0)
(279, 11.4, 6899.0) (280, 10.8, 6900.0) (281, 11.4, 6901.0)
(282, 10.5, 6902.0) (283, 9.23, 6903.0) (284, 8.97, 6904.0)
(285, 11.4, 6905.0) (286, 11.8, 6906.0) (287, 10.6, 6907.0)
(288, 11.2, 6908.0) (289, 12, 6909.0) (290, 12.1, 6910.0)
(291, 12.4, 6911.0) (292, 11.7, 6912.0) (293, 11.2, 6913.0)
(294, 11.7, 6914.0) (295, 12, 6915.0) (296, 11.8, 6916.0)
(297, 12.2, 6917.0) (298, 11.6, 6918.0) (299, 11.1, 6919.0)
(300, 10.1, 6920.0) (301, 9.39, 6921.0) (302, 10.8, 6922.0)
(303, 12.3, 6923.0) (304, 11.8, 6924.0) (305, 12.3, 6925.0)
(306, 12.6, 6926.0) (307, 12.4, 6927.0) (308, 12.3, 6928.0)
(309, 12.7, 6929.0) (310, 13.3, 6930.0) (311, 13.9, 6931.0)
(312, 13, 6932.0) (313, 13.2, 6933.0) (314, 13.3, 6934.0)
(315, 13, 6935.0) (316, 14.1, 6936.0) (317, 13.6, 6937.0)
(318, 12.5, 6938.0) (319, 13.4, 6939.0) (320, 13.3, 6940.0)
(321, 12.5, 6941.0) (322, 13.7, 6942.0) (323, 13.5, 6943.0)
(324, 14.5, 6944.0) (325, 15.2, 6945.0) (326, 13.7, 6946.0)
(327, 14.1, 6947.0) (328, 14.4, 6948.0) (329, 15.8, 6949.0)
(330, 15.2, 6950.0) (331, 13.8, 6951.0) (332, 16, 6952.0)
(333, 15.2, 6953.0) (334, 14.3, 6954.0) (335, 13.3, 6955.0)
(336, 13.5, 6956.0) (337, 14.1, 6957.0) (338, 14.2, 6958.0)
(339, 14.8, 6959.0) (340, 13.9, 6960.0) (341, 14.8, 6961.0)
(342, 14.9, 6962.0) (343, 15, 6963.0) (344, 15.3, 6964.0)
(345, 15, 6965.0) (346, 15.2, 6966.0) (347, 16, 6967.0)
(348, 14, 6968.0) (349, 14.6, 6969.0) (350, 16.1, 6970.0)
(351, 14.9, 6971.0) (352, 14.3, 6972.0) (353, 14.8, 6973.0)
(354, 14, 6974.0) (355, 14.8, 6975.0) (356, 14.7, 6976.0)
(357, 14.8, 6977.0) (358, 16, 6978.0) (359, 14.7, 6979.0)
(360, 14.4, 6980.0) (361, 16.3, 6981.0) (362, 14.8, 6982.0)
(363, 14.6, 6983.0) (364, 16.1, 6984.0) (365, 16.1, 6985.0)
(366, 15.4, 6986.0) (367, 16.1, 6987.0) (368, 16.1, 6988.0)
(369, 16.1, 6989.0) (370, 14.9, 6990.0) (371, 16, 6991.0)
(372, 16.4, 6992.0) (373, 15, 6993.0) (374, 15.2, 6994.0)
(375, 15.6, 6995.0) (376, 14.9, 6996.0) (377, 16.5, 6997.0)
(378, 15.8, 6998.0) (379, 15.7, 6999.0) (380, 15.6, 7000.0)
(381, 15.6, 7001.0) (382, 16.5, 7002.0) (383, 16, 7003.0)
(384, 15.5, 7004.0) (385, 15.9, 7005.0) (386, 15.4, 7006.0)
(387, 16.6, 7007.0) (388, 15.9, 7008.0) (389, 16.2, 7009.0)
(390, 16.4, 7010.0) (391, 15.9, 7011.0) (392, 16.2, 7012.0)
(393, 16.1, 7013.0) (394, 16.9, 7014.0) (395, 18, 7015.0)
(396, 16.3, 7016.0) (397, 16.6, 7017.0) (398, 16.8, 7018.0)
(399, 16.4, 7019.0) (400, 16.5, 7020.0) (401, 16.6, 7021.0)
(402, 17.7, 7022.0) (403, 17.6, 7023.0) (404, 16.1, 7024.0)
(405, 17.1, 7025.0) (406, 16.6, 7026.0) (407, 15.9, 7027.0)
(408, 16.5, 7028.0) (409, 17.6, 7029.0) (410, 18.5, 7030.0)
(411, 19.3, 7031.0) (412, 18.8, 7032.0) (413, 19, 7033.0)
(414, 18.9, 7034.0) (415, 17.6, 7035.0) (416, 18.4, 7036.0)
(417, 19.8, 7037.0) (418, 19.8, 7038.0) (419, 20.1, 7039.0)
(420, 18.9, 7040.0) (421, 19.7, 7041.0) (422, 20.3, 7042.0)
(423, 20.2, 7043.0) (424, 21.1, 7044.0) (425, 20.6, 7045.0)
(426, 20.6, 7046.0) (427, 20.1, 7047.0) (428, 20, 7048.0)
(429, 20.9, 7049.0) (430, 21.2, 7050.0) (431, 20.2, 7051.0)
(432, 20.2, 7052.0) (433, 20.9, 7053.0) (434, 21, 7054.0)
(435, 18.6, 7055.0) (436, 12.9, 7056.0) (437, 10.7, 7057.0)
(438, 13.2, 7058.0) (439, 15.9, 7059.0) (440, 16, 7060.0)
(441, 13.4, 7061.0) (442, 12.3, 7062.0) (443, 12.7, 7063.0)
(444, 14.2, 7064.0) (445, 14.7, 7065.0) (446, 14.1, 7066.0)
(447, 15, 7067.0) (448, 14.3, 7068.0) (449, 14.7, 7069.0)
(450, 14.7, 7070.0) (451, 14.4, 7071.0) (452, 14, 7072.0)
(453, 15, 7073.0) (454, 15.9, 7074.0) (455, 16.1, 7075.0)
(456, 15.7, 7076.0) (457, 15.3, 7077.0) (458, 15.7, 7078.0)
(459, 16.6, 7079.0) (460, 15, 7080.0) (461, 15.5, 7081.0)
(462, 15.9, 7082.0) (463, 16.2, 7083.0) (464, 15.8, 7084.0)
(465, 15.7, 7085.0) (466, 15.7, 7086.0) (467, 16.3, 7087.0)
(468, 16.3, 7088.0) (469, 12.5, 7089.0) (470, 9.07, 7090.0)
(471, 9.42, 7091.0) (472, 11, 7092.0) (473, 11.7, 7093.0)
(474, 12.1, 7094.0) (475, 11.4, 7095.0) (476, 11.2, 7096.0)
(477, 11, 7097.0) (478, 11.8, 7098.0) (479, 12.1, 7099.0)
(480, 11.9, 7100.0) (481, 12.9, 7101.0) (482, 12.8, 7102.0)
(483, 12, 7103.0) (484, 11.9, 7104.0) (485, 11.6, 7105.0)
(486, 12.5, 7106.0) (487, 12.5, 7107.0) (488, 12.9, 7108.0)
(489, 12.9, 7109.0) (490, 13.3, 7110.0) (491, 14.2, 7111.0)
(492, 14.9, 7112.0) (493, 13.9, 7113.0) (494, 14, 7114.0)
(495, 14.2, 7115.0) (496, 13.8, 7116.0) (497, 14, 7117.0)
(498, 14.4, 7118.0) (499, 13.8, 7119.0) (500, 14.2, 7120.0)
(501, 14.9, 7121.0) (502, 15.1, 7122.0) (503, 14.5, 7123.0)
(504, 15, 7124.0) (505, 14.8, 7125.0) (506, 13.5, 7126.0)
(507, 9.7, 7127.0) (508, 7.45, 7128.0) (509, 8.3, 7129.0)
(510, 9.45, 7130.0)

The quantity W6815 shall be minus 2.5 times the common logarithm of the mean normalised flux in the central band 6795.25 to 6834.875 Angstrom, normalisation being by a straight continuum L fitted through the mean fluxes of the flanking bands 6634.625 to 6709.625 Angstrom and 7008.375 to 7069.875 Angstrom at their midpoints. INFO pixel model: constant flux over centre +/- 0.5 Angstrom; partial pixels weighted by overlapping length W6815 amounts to 0.37 mag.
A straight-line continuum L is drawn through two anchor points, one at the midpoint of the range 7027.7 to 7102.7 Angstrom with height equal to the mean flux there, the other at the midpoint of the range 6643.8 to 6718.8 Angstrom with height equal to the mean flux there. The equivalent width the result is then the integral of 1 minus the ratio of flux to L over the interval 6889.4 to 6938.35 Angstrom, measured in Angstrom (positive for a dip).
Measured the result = 8.0 Angstrom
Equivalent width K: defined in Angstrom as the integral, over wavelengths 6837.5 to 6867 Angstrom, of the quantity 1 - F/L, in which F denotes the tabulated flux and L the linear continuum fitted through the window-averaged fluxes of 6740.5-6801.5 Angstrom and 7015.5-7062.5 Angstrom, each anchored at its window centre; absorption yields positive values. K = 5.5 Angstrom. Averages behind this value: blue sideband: 9.53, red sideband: 17.9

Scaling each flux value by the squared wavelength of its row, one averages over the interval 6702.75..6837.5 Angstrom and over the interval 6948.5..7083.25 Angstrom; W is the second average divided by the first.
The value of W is 1.81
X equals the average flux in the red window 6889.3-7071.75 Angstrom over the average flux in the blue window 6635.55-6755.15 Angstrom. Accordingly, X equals 1.43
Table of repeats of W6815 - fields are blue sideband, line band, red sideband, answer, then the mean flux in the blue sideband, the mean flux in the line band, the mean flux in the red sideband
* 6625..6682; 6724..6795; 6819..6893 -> 0.13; 11.6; 9.55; 9.93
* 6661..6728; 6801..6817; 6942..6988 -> 0.25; 10.4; 9.75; 14.8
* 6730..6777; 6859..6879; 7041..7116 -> 0.20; 9.67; 9.64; 15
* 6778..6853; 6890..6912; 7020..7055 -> 0.20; 9.65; 11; 19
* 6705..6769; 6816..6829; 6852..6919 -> 0.08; 9.67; 9.41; 10.4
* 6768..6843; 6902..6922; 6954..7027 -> 0.17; 9.62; 11.2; 15.6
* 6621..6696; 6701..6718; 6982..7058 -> 0.16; 11.4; 10.5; 17.3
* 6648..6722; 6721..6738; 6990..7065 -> 0.23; 10.6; 9.22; 17.1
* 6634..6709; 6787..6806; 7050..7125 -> 0.29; 11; 9.22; 14.3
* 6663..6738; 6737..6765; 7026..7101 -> 0.15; 10.2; 9.62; 16.1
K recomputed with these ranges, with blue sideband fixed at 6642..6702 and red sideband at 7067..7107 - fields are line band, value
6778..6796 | 3.75 Angstrom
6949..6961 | -1.55 Angstrom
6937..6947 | -0.70 Angstrom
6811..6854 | 7.66 Angstrom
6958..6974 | -2.45 Angstrom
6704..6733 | 4.00 Angstrom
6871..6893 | 3.63 Angstrom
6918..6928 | 0.90 Angstrom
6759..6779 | 2.84 Angstrom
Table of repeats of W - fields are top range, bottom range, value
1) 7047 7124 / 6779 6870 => 1.63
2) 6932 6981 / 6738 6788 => 1.58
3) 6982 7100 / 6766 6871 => 1.78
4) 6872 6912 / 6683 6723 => 1.12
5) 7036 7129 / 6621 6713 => 1.50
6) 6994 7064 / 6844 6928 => 1.71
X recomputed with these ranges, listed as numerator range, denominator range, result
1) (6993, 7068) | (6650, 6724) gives 1.63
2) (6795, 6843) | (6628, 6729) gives 0.90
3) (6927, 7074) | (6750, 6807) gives 1.67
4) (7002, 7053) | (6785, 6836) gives 1.90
